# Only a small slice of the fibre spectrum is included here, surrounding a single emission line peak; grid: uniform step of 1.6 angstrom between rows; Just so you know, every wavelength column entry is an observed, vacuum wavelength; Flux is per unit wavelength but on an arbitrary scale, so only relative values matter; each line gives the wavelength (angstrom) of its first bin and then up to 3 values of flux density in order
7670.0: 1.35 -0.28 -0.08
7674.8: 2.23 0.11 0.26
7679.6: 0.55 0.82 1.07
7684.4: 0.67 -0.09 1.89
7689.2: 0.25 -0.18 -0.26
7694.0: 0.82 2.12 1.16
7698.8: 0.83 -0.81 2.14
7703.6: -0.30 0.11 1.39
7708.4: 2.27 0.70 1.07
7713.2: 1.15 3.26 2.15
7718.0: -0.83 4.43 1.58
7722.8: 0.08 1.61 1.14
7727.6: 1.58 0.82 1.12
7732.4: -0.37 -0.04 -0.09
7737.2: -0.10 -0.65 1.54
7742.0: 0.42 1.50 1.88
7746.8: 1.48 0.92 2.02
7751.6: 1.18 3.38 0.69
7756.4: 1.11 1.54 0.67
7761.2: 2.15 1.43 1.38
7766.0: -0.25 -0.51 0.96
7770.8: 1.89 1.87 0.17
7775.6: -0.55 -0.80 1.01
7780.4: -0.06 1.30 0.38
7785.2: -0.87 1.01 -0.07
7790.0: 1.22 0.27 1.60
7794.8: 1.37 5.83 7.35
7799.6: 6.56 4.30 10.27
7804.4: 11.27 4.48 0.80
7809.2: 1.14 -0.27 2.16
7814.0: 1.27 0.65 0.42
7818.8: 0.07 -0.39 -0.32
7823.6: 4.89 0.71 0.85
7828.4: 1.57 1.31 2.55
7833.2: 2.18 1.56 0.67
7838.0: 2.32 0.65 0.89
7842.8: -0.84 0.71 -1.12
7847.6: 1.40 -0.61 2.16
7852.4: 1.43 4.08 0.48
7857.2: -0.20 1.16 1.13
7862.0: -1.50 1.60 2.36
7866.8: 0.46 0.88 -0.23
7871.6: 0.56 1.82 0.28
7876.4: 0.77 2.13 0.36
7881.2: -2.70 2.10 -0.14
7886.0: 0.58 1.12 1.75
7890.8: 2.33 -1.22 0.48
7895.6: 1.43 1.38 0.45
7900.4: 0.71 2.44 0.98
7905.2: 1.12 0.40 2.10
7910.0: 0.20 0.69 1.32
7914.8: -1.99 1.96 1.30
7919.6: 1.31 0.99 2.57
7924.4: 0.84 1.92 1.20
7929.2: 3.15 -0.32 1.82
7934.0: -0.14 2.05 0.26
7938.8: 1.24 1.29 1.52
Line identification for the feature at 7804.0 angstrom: [O II] 3727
